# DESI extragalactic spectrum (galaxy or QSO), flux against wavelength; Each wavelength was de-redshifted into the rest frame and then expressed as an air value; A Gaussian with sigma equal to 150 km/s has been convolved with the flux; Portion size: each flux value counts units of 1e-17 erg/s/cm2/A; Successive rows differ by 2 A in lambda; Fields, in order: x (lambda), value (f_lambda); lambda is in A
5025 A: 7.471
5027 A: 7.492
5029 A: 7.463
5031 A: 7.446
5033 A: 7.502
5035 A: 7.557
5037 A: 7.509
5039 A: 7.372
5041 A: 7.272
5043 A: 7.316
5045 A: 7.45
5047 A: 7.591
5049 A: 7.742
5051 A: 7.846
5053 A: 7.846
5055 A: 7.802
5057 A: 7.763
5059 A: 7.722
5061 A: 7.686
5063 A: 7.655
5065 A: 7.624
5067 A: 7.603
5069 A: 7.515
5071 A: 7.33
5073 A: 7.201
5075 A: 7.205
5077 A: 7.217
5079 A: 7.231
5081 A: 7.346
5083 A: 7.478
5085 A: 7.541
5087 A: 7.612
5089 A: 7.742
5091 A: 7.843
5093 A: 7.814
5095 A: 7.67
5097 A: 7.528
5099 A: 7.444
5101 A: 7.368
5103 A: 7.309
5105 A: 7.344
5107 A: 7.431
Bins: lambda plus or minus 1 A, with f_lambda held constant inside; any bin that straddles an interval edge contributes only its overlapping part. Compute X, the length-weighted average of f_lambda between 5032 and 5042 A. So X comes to 7.44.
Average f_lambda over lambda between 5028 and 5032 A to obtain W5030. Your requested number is 7.45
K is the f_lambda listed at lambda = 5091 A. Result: 7.843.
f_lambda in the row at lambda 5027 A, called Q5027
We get 7.492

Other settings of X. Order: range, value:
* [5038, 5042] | 7.32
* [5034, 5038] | 7.53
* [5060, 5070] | 7.62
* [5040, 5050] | 7.47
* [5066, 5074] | 7.41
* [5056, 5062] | 7.72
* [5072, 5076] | 7.2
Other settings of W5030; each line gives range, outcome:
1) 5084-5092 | 7.68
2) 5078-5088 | 7.44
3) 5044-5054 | 7.7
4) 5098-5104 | 7.37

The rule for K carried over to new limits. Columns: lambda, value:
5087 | 7.612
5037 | 7.509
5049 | 7.742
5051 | 7.846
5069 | 7.515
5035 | 7.557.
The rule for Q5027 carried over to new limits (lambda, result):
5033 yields 7.502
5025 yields 7.471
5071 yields 7.33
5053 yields 7.846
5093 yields 7.814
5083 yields 7.478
